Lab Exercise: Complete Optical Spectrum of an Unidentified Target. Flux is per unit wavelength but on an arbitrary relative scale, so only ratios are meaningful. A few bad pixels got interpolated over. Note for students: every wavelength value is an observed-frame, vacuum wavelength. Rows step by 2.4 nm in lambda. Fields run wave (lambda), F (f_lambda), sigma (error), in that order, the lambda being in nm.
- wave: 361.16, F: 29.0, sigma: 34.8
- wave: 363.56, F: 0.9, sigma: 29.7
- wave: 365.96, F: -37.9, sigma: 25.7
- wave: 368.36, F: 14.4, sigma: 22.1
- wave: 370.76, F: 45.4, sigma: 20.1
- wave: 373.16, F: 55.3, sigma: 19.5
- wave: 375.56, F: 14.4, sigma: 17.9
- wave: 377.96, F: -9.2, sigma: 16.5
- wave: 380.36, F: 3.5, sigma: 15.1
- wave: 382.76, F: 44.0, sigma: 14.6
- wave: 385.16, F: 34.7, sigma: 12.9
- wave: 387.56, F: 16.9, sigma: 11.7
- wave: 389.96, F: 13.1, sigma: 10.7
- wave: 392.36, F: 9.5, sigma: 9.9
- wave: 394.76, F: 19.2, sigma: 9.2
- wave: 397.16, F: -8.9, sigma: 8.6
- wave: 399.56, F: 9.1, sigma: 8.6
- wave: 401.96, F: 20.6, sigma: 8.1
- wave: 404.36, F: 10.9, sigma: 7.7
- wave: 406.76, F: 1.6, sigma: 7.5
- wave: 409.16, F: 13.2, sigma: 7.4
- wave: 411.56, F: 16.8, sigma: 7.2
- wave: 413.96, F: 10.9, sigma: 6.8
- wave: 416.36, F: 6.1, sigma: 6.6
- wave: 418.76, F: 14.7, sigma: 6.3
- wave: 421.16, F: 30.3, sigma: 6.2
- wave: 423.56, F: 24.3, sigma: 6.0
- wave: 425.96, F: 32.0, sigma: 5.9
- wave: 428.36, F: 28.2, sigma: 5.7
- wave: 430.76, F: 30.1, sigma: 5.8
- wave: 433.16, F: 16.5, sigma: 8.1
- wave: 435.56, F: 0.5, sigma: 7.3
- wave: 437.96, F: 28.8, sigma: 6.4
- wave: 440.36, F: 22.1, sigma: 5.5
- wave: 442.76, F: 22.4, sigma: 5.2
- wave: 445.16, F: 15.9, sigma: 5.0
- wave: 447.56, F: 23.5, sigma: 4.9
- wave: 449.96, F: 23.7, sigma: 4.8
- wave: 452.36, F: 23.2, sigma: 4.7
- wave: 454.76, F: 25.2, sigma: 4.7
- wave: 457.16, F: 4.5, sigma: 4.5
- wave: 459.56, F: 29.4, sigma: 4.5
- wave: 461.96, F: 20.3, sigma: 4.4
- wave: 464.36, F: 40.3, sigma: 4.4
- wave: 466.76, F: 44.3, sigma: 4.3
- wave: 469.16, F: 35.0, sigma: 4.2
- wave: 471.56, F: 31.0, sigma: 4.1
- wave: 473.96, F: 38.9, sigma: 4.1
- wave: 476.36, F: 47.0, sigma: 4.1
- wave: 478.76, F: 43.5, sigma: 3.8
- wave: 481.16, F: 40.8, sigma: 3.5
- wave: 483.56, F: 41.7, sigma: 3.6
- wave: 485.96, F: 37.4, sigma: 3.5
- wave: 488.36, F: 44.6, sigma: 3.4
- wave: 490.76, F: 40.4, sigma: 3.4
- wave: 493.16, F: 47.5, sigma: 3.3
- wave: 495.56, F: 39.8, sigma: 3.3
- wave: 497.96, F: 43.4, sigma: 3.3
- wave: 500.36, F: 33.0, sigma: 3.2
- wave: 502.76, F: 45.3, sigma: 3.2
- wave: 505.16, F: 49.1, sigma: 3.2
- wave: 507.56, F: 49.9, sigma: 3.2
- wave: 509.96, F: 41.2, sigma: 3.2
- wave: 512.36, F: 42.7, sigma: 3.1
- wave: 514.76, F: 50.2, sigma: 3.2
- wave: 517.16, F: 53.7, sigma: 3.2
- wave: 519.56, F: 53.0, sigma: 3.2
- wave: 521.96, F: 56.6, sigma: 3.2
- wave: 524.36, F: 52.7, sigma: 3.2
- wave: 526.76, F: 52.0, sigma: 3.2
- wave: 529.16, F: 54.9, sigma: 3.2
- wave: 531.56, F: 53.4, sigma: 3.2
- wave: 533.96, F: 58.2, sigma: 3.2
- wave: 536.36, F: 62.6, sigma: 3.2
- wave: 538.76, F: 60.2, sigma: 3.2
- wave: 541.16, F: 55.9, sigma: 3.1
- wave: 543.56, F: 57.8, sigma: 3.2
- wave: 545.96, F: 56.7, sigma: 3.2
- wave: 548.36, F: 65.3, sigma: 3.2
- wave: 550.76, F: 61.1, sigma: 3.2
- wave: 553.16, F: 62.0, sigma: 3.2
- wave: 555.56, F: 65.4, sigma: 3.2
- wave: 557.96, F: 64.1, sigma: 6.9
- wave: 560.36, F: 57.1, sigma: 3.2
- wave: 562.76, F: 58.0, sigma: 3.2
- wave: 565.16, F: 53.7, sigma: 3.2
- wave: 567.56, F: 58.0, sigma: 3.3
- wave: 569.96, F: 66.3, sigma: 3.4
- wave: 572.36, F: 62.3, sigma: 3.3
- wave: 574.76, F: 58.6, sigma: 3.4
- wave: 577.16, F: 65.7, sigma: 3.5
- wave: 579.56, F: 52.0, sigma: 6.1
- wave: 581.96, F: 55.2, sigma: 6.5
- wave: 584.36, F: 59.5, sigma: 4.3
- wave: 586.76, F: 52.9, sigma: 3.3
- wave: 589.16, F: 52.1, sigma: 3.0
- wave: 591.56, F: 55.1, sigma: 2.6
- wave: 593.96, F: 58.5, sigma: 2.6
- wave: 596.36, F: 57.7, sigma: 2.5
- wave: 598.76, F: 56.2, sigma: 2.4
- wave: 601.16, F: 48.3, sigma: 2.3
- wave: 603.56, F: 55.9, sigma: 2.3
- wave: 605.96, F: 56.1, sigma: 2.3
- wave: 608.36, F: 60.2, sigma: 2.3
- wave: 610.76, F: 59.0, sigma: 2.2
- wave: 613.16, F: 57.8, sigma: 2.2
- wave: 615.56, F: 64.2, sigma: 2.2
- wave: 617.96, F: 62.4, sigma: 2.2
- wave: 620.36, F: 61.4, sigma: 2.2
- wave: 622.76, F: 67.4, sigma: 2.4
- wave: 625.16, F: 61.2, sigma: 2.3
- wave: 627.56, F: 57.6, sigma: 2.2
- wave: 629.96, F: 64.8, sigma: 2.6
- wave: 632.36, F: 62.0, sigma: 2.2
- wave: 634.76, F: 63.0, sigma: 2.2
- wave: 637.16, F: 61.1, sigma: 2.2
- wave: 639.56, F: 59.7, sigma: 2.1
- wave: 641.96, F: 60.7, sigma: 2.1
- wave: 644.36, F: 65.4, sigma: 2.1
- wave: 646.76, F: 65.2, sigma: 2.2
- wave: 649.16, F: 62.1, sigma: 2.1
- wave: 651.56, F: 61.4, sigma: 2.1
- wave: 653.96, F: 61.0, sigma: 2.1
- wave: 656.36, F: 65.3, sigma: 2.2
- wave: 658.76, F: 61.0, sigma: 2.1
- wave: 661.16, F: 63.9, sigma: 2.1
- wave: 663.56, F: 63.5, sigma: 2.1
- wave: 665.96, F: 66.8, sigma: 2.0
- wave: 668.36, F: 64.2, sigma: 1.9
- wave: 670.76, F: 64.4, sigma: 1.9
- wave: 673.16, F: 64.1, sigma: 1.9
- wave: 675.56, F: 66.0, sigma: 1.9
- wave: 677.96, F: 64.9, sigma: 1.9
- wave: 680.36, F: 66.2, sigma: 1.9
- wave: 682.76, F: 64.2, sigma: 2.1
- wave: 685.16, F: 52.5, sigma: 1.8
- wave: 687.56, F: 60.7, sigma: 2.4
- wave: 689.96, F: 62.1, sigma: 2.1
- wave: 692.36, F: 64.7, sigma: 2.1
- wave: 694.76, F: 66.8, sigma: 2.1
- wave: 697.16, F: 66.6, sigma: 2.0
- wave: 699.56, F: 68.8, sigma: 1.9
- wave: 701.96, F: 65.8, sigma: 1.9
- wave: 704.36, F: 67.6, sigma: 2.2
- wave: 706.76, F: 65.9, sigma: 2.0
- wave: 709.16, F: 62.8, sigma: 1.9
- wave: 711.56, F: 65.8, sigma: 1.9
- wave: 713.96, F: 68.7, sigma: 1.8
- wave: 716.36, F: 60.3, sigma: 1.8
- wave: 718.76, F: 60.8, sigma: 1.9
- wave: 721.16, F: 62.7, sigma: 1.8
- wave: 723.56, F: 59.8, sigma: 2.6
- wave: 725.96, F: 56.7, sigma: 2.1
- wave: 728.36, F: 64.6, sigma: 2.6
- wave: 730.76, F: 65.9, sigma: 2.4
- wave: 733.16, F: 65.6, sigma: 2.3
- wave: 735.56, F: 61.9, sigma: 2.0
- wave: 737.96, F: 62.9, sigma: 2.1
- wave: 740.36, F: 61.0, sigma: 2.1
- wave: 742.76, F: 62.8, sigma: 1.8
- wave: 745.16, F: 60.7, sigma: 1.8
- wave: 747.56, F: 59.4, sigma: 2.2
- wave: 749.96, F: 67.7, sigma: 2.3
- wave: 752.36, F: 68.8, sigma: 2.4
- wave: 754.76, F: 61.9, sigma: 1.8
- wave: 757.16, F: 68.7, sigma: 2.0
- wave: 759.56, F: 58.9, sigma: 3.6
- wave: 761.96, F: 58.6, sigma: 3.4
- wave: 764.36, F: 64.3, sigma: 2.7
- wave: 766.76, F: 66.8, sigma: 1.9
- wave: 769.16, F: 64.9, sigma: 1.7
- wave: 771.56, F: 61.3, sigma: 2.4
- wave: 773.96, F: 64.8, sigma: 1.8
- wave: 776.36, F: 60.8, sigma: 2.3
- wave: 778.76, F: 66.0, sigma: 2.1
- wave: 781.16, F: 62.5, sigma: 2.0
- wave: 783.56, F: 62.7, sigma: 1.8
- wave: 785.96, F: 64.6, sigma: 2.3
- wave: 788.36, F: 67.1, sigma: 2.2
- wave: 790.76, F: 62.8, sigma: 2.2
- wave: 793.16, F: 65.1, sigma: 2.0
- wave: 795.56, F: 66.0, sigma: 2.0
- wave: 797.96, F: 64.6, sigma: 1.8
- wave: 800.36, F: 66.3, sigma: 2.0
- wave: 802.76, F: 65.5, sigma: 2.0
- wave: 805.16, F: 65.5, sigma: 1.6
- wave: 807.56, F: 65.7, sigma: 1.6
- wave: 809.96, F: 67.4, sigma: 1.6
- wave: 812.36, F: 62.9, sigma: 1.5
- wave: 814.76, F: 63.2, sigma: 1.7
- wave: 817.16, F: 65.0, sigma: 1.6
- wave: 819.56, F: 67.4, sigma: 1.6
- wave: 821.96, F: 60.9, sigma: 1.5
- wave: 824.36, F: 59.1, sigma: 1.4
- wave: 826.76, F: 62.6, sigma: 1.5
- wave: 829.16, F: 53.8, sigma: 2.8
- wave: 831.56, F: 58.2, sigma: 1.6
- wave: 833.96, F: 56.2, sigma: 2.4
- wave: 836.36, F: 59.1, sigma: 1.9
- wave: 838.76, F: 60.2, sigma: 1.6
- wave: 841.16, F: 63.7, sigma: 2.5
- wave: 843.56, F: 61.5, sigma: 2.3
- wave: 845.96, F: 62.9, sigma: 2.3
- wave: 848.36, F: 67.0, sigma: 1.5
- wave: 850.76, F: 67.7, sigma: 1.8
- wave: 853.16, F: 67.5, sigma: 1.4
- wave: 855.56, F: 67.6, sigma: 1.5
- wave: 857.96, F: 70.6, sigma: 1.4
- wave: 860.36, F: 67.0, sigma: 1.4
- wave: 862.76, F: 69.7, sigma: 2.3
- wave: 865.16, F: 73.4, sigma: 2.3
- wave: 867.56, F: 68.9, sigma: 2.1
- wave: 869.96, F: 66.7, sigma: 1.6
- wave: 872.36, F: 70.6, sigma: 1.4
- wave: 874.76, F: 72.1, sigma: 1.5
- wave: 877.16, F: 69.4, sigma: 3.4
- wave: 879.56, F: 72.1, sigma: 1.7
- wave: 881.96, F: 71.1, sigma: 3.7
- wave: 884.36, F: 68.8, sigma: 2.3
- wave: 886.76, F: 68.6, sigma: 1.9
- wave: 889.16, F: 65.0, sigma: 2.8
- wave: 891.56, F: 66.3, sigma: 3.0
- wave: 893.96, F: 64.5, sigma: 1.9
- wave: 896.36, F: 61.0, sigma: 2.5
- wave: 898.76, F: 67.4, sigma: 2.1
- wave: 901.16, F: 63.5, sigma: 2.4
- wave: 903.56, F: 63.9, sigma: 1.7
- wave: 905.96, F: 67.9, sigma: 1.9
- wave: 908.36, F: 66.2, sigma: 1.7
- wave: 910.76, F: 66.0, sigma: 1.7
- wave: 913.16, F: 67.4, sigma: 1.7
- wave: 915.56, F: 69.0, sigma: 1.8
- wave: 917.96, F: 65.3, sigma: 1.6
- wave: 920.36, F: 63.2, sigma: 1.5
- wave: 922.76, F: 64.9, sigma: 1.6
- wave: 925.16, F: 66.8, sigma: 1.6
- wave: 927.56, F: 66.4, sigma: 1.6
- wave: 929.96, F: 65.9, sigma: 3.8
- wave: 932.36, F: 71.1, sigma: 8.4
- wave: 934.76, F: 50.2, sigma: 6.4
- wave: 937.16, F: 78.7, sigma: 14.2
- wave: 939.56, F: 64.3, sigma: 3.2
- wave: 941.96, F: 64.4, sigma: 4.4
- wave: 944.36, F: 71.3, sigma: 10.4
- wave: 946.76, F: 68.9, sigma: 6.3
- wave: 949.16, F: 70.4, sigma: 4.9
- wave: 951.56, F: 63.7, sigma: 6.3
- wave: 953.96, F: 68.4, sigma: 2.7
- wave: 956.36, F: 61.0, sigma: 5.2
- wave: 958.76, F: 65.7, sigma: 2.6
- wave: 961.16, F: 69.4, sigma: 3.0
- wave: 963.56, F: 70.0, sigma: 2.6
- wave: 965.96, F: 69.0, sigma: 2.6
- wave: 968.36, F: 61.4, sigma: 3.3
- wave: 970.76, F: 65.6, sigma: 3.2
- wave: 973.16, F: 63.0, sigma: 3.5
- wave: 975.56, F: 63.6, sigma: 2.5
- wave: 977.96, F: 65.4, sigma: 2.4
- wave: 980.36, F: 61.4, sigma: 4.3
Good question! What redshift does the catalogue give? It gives 0.162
